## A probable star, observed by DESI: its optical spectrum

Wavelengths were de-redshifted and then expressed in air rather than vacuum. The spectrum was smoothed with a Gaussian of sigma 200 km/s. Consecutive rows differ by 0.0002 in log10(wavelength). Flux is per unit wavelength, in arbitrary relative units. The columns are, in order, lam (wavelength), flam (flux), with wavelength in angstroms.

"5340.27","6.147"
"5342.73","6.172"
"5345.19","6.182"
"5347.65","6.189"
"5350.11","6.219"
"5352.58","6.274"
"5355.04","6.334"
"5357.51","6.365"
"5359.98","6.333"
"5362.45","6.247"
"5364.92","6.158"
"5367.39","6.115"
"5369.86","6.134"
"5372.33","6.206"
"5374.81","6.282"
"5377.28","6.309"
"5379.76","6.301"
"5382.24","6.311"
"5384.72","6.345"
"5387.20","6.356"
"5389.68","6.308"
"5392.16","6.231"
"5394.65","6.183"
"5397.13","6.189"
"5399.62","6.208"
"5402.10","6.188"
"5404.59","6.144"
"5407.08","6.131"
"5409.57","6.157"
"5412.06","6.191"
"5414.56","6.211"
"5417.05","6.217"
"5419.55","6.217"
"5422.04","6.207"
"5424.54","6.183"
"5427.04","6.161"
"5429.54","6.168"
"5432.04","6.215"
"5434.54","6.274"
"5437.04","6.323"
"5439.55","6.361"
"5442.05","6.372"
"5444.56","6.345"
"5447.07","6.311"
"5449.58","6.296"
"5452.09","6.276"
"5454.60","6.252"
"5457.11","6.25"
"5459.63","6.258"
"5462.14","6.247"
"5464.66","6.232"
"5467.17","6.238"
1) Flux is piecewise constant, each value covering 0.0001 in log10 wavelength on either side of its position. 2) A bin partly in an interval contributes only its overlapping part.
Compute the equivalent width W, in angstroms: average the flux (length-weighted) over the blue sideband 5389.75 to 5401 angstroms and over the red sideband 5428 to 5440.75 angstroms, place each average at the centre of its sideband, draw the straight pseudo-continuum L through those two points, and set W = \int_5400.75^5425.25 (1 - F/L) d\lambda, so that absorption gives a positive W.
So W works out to 0.2 angstroms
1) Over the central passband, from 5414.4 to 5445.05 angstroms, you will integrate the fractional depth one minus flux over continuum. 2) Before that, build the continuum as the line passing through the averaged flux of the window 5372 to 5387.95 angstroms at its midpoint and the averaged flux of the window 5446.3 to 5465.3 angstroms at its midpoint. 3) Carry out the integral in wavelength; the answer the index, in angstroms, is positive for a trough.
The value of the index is 0.1 angstroms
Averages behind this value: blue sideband 6.3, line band 6.25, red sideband 6.26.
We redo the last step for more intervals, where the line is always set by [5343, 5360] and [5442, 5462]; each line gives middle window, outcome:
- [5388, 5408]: 0.2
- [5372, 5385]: -0.1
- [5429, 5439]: 0.0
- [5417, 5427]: 0.1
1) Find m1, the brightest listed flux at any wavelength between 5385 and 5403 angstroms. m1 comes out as 6.356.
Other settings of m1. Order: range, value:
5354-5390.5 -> 6.365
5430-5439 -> 6.323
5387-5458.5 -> 6.372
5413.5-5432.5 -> 6.217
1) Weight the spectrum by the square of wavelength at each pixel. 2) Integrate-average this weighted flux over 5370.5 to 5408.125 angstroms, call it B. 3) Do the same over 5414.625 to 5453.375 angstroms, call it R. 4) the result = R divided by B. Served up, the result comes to 1.0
